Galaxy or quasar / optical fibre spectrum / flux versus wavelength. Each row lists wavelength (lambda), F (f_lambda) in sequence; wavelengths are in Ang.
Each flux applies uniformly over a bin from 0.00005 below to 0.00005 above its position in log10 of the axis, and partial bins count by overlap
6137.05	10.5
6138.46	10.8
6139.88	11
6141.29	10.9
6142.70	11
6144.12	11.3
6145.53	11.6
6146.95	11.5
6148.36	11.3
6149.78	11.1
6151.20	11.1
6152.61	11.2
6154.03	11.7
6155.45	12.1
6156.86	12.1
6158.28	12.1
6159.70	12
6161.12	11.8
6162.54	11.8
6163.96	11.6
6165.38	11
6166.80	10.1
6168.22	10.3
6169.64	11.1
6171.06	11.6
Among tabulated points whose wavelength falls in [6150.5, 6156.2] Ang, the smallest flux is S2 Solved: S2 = 11.1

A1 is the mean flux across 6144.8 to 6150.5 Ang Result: 11.4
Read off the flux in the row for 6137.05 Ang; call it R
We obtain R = 10.5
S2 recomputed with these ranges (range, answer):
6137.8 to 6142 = 10.8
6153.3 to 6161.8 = 11.7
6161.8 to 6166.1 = 11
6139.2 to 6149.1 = 10.9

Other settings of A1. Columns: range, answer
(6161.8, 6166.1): 11.5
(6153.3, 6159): 12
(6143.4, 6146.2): 11.4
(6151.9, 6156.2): 11.7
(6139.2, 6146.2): 11.2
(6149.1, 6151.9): 11.1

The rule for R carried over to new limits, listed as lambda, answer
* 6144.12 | 11.3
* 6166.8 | 10.1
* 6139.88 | 11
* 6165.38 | 11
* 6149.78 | 11.1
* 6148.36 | 11.3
